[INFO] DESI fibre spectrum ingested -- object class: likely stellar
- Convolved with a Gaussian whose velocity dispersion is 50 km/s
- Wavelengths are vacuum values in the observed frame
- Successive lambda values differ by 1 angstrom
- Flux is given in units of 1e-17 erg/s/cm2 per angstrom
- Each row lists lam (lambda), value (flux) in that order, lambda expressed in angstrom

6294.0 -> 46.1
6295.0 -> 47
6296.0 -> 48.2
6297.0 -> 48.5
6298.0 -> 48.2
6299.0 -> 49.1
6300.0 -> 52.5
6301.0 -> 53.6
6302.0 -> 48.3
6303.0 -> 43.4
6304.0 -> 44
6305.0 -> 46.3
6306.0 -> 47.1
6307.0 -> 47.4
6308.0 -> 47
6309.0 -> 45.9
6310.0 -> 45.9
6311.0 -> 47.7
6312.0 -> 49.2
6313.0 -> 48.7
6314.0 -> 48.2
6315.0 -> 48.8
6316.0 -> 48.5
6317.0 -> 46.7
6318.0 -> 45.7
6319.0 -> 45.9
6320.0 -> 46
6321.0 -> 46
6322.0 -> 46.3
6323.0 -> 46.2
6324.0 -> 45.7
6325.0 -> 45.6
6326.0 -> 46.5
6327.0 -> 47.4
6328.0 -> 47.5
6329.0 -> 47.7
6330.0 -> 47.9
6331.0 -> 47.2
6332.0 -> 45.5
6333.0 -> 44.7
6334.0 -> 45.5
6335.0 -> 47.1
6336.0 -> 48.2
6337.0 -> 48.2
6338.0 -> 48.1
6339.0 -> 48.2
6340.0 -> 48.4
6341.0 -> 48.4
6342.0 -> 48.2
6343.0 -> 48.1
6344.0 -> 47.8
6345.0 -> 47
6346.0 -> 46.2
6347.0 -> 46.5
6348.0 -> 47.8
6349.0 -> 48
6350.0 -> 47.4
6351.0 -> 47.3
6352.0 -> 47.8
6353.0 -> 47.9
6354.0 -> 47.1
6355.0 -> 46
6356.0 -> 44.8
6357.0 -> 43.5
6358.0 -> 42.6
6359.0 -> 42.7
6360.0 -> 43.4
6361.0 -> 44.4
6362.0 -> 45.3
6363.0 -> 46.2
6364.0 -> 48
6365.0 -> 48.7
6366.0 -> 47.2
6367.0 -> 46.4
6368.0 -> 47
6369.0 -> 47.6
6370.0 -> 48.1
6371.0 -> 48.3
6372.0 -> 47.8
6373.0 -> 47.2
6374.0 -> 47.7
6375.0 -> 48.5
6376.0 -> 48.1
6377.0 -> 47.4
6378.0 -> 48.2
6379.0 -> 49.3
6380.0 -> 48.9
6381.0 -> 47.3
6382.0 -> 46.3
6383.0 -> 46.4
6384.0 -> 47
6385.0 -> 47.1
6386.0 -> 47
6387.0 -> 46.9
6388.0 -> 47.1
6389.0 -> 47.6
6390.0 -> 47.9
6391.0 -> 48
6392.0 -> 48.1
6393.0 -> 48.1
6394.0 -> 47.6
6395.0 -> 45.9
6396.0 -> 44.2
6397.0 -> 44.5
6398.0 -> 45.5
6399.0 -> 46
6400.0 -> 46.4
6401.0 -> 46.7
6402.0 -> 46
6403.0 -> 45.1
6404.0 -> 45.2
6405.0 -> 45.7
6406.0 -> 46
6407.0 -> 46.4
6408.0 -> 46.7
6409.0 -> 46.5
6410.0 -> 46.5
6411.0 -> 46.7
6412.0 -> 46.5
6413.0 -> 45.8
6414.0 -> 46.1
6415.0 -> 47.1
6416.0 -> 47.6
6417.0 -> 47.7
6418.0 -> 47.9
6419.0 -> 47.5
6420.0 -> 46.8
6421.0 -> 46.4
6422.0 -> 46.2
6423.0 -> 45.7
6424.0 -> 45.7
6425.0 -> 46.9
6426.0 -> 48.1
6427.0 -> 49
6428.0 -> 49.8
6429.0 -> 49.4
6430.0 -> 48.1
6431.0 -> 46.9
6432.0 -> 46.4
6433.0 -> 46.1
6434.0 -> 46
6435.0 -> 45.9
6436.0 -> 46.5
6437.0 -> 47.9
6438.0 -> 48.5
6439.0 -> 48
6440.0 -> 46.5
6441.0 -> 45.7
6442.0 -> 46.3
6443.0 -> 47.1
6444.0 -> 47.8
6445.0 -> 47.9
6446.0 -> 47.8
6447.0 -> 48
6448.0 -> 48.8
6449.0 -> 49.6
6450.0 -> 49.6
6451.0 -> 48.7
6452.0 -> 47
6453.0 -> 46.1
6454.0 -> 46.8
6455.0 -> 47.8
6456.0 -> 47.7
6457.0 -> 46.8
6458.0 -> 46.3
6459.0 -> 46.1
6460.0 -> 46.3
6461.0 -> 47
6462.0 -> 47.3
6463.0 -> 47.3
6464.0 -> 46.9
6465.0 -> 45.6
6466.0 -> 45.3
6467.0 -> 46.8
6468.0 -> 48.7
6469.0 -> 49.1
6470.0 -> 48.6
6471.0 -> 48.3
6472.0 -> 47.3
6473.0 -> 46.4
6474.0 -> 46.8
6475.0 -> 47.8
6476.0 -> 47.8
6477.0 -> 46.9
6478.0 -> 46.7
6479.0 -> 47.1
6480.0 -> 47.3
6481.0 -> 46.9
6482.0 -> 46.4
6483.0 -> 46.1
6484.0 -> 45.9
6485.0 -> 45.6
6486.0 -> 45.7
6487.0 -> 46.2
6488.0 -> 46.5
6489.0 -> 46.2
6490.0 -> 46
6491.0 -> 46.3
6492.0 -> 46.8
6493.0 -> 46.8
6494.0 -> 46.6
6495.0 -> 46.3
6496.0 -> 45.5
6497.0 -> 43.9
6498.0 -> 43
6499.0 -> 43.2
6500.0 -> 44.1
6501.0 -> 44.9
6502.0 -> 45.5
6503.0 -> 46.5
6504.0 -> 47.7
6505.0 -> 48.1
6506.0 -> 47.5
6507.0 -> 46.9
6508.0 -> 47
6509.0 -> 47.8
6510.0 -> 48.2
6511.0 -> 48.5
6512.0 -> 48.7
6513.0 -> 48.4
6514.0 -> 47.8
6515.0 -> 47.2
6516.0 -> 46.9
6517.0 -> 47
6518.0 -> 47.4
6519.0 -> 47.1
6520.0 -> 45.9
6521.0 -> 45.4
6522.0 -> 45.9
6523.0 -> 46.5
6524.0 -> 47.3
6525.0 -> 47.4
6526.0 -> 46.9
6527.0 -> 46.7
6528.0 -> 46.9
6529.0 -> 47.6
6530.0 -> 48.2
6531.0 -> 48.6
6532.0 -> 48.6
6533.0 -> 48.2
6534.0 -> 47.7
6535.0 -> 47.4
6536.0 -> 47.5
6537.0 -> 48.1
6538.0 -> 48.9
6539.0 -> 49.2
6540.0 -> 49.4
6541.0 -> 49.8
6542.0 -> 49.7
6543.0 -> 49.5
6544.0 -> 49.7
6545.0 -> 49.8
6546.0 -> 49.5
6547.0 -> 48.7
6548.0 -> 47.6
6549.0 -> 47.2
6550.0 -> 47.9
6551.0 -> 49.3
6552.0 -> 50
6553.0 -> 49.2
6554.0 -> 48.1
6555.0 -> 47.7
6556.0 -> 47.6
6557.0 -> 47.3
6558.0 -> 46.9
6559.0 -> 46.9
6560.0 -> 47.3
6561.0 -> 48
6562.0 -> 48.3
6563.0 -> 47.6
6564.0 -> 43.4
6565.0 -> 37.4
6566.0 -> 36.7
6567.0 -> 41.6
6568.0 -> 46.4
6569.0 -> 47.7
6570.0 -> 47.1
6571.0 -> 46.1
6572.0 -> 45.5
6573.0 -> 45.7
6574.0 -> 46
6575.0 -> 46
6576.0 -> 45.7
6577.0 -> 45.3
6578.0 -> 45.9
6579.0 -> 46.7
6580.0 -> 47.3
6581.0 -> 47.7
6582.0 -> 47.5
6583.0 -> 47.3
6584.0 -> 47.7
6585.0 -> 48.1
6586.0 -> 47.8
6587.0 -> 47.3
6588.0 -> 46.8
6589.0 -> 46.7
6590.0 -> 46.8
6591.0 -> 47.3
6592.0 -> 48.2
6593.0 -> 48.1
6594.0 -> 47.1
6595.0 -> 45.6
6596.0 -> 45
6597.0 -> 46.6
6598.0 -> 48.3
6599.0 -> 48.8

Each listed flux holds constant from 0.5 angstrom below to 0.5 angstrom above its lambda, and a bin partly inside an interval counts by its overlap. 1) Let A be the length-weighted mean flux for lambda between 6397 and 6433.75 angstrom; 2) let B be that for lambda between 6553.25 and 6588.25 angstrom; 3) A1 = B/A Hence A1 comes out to 0.99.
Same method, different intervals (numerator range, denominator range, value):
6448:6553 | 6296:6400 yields 1.00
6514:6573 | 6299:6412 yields 1.01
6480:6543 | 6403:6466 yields 1.00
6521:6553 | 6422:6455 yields 1.02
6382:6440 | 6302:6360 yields 1.00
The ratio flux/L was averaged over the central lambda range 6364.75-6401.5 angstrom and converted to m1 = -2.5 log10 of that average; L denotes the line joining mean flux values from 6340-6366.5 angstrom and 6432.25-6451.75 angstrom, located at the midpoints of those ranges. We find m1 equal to -0.01 mag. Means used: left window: 46.5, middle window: 47.2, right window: 47.5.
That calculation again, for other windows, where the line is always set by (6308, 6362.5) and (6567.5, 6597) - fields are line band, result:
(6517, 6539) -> -0.01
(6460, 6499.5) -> 0.01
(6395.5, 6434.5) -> 0.00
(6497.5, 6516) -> 0.00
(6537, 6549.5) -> -0.05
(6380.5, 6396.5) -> -0.01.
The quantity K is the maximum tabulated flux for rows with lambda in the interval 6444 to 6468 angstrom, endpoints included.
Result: 49.6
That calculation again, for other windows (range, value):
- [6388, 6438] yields 49.8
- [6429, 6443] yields 49.4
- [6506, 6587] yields 50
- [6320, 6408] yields 49.3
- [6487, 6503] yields 46.8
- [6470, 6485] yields 48.6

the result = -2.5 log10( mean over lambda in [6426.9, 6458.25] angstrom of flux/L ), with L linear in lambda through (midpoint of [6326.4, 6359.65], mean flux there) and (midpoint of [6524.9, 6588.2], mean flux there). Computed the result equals -0.01 mag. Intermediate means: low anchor 46.9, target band 47.5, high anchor 47.2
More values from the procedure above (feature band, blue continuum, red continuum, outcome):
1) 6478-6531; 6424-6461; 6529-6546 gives 0.04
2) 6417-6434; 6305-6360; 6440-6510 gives -0.01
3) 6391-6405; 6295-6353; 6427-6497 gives 0.02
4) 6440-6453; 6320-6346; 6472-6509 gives -0.03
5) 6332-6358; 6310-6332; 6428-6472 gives 0.00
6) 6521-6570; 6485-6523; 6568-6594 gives -0.02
